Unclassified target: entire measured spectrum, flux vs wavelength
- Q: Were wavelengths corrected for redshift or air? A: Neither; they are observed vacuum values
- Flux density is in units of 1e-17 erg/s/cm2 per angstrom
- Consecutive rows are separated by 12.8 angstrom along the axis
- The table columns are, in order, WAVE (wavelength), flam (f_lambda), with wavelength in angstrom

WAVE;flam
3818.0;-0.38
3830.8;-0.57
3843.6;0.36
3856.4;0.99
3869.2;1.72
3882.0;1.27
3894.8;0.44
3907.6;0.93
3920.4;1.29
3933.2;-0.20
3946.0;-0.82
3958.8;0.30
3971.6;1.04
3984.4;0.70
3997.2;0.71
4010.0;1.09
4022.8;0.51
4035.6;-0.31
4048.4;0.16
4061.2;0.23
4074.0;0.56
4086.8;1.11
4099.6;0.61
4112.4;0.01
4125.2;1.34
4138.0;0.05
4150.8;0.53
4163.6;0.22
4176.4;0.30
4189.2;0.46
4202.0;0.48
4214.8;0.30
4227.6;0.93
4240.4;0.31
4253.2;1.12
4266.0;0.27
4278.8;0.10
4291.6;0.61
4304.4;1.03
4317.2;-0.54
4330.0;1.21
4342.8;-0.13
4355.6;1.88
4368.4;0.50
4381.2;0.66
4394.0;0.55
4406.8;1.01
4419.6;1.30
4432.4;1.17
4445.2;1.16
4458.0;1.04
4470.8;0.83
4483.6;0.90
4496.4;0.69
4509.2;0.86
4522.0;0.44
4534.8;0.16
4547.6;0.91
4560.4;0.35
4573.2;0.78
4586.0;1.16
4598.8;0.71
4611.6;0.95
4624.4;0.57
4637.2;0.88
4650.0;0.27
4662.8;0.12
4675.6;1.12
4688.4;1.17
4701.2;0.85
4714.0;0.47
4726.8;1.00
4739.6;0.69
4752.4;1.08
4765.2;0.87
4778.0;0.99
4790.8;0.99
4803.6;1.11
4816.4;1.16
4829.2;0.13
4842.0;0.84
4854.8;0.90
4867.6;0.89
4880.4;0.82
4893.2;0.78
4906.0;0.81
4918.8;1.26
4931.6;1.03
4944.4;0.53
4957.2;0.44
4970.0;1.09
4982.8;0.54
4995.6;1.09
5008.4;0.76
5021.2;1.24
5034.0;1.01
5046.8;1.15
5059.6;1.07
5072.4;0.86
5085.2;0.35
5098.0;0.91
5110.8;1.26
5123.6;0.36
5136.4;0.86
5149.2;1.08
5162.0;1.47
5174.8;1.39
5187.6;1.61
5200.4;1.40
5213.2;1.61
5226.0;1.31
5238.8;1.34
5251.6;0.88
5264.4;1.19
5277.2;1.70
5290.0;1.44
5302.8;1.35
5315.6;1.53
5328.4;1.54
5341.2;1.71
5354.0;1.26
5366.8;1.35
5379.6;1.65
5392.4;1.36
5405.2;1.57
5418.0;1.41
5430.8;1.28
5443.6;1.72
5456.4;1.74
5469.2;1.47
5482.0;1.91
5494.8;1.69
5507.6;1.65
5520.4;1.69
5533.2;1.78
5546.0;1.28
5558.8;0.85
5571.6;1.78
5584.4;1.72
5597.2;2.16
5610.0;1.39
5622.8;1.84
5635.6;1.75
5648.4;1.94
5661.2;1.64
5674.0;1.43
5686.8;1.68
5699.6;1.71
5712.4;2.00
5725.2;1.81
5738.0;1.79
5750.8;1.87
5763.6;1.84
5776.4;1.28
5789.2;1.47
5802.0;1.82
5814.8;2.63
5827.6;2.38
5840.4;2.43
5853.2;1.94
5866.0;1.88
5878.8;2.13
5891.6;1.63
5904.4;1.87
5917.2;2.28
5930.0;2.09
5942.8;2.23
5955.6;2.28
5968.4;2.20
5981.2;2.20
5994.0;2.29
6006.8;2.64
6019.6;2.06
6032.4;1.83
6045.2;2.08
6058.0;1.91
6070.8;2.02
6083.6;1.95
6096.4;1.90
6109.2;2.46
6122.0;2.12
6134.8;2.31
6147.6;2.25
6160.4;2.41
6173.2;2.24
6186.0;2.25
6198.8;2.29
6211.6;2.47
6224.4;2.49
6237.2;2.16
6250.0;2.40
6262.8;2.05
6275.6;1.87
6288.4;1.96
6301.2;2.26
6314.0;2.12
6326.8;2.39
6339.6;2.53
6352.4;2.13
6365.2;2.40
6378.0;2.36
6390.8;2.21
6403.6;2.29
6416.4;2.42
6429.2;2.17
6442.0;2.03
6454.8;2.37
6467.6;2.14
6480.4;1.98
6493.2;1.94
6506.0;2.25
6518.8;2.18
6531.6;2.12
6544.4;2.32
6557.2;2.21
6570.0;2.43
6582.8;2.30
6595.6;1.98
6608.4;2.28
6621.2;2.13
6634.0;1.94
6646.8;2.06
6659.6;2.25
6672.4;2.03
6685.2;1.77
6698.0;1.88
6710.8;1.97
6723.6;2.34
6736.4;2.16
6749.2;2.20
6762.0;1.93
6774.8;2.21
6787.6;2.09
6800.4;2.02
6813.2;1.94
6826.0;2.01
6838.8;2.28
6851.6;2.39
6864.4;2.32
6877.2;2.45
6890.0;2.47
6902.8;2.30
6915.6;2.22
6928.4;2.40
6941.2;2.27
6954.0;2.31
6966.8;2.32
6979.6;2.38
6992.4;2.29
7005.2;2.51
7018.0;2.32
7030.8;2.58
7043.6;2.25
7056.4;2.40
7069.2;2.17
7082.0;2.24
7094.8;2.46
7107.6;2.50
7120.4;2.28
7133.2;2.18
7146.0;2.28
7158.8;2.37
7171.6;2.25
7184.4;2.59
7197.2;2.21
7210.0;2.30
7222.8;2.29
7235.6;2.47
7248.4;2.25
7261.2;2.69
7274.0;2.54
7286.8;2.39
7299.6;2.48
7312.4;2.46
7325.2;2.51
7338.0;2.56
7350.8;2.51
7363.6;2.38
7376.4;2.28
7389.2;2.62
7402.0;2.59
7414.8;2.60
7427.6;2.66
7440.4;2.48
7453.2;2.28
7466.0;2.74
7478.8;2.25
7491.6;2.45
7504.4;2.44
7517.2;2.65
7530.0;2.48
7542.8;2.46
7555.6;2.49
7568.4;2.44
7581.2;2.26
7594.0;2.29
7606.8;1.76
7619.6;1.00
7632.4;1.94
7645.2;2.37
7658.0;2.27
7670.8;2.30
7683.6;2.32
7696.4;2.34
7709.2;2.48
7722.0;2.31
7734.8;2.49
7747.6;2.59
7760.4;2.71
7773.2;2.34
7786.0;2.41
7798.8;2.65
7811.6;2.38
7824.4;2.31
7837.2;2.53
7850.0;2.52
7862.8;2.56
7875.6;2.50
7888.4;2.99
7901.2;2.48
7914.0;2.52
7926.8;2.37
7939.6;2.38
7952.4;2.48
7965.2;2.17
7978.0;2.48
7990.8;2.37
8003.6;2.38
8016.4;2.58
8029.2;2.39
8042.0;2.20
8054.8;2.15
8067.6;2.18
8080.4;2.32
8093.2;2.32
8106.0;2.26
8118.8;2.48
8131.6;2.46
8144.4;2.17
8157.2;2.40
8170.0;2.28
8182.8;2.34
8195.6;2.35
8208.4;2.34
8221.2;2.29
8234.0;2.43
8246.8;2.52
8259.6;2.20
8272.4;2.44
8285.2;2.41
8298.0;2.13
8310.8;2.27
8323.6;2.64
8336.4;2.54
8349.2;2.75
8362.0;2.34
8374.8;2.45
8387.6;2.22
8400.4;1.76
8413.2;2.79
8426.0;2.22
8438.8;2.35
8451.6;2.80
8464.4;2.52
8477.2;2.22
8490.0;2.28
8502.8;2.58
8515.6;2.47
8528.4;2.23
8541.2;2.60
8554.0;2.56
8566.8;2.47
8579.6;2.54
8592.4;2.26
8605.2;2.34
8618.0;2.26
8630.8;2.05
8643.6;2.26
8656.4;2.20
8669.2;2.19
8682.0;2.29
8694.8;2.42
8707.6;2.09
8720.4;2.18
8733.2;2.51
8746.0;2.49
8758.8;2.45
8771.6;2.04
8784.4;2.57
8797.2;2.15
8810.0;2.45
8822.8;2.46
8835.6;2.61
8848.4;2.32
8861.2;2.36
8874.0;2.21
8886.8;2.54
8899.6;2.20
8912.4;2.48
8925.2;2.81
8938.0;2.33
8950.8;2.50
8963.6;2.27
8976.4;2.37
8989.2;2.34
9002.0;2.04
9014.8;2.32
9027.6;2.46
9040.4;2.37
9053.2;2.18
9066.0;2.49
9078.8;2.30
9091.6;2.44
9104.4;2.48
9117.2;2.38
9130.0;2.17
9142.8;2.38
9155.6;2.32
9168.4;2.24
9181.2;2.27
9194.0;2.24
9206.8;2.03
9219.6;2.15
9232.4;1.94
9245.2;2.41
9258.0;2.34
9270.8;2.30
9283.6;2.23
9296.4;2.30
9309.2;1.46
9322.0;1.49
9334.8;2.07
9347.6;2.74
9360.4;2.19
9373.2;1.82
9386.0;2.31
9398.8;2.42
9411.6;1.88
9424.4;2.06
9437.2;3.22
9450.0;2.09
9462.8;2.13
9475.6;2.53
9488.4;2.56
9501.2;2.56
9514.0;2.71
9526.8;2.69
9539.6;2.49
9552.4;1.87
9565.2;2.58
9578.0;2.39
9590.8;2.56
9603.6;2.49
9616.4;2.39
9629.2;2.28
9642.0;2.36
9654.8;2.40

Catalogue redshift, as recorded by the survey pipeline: 0.292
